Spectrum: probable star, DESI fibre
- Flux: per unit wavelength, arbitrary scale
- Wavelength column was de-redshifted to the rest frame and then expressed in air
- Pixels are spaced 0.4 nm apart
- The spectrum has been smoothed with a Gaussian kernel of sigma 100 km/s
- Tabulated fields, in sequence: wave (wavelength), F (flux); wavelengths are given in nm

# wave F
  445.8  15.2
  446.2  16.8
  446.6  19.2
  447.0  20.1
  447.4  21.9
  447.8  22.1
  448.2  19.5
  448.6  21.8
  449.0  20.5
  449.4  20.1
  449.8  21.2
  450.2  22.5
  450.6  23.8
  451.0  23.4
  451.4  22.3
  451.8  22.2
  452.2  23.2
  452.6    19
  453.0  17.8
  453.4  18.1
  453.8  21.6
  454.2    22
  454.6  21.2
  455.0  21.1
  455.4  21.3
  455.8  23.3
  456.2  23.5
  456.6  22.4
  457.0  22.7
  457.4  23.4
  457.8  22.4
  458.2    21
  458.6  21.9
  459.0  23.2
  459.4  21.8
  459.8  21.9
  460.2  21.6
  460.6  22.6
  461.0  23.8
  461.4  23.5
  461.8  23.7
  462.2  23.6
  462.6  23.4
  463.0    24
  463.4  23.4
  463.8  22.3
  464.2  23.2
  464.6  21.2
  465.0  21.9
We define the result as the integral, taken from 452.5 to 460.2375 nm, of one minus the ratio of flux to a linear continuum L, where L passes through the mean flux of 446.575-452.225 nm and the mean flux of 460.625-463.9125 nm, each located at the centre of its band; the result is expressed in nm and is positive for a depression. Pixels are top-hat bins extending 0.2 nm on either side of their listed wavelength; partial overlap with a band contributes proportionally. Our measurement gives 0.35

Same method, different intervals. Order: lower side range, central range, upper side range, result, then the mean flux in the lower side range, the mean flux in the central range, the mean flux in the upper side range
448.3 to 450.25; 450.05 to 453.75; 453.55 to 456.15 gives 0.00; 21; 21.4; 21.8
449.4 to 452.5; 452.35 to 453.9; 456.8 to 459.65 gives 0.23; 22.4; 19.1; 22.3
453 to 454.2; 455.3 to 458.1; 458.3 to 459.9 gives -0.21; 19.9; 22.7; 22.1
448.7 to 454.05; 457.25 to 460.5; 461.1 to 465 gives 0.04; 21.2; 22.1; 23.1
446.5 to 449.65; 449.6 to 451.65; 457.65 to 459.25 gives -0.15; 20.7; 22.6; 22.1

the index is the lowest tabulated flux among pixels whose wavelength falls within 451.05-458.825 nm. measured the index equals 17.8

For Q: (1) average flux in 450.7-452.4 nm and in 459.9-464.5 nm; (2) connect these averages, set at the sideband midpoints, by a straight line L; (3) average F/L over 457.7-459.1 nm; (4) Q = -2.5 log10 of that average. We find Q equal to 0.05 mag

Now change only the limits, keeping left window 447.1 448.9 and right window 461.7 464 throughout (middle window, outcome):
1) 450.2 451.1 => -0.09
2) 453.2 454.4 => 0.08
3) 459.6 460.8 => 0.05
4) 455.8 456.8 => -0.03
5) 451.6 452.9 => 0.03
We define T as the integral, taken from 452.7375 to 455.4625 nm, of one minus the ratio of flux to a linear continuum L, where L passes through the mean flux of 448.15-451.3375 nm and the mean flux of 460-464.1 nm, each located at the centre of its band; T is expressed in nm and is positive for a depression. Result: 0.23 nm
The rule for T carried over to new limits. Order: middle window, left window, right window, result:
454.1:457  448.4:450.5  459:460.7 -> -0.05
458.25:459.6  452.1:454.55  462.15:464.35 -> -0.01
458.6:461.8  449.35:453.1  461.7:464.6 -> 0.03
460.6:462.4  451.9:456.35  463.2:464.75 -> -0.11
